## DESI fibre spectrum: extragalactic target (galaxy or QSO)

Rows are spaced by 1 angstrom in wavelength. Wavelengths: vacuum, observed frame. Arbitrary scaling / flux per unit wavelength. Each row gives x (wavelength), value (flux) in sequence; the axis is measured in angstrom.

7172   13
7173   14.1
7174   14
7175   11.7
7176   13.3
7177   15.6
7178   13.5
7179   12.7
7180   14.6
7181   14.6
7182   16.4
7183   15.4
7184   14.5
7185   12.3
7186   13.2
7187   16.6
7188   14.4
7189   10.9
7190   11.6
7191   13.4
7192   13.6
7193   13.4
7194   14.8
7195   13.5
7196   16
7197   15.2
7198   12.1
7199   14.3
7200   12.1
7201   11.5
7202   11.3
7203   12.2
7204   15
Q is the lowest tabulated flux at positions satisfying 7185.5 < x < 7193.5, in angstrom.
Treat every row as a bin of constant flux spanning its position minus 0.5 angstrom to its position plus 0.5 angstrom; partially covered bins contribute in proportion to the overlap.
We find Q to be 10.9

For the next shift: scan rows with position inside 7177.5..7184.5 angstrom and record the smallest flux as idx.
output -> 12.7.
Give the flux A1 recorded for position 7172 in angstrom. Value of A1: 13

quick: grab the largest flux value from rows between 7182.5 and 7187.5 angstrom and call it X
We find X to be 16.6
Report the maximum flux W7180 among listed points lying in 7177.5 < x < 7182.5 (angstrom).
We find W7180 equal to 16.4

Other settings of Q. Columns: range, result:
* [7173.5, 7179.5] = 11.7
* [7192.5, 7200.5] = 12.1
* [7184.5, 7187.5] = 12.3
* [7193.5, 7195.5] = 13.5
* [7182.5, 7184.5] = 14.5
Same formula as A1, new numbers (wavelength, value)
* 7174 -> 14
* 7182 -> 16.4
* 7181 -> 14.6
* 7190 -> 11.6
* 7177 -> 15.6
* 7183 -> 15.4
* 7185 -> 12.3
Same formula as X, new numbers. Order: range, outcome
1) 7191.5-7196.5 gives 16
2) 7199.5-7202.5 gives 12.1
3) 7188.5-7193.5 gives 13.6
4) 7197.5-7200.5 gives 14.3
